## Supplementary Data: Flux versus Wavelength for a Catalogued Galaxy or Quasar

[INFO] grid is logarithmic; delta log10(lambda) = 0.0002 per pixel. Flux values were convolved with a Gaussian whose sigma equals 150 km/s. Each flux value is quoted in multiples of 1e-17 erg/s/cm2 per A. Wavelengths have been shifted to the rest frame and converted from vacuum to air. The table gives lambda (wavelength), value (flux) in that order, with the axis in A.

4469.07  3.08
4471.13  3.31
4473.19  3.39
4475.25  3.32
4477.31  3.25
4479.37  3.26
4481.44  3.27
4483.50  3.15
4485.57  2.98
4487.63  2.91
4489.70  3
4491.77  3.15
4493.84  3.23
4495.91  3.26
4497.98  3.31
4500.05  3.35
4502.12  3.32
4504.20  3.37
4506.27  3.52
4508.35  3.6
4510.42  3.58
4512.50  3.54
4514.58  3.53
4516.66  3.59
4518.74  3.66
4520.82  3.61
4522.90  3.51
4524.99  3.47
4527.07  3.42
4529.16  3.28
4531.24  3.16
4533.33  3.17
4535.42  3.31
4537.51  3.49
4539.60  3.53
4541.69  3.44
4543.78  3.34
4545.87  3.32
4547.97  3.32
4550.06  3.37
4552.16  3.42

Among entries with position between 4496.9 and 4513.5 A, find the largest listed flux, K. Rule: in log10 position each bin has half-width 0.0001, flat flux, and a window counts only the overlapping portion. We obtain 3.6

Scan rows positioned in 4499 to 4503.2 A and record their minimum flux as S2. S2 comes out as 3.32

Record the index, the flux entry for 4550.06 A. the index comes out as 3.37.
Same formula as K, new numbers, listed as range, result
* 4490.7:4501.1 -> 3.35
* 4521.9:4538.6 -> 3.51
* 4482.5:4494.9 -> 3.23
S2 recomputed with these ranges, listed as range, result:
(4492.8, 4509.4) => 3.23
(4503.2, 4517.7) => 3.37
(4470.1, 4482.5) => 3.25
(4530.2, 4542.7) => 3.16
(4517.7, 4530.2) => 3.28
